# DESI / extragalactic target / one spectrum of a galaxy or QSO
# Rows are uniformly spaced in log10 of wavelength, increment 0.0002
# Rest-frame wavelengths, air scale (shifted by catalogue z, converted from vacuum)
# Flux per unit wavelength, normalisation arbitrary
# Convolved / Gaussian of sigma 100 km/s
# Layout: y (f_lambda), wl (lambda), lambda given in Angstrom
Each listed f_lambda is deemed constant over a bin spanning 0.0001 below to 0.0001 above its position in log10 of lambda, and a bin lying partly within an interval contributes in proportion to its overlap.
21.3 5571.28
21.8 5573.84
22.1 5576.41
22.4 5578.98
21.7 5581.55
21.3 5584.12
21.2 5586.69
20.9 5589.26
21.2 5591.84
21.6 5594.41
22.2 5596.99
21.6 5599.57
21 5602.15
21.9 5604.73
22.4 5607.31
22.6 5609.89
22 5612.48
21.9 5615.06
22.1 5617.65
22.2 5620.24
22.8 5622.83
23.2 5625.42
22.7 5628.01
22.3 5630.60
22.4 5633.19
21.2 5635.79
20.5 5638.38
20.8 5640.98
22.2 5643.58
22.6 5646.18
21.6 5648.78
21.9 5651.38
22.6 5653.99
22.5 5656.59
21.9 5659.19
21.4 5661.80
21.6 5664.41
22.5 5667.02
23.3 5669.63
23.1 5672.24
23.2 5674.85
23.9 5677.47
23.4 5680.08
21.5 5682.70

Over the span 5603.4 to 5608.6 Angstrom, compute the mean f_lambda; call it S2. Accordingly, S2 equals 22.2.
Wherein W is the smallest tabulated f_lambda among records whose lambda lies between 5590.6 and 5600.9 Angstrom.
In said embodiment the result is 21.2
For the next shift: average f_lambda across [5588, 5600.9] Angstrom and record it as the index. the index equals 21.5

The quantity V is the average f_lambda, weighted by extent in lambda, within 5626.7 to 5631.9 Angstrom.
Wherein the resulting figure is 22.5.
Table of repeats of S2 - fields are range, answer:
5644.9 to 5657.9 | 22.2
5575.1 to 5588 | 21.7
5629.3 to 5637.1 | 22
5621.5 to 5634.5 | 22.7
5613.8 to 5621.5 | 22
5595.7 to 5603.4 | 21.6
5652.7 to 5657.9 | 22.6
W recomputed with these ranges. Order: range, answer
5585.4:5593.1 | 20.9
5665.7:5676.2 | 22.5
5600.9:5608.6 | 21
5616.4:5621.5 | 22.1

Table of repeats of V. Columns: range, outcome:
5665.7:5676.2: 23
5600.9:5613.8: 22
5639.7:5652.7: 21.8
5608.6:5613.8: 22.3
